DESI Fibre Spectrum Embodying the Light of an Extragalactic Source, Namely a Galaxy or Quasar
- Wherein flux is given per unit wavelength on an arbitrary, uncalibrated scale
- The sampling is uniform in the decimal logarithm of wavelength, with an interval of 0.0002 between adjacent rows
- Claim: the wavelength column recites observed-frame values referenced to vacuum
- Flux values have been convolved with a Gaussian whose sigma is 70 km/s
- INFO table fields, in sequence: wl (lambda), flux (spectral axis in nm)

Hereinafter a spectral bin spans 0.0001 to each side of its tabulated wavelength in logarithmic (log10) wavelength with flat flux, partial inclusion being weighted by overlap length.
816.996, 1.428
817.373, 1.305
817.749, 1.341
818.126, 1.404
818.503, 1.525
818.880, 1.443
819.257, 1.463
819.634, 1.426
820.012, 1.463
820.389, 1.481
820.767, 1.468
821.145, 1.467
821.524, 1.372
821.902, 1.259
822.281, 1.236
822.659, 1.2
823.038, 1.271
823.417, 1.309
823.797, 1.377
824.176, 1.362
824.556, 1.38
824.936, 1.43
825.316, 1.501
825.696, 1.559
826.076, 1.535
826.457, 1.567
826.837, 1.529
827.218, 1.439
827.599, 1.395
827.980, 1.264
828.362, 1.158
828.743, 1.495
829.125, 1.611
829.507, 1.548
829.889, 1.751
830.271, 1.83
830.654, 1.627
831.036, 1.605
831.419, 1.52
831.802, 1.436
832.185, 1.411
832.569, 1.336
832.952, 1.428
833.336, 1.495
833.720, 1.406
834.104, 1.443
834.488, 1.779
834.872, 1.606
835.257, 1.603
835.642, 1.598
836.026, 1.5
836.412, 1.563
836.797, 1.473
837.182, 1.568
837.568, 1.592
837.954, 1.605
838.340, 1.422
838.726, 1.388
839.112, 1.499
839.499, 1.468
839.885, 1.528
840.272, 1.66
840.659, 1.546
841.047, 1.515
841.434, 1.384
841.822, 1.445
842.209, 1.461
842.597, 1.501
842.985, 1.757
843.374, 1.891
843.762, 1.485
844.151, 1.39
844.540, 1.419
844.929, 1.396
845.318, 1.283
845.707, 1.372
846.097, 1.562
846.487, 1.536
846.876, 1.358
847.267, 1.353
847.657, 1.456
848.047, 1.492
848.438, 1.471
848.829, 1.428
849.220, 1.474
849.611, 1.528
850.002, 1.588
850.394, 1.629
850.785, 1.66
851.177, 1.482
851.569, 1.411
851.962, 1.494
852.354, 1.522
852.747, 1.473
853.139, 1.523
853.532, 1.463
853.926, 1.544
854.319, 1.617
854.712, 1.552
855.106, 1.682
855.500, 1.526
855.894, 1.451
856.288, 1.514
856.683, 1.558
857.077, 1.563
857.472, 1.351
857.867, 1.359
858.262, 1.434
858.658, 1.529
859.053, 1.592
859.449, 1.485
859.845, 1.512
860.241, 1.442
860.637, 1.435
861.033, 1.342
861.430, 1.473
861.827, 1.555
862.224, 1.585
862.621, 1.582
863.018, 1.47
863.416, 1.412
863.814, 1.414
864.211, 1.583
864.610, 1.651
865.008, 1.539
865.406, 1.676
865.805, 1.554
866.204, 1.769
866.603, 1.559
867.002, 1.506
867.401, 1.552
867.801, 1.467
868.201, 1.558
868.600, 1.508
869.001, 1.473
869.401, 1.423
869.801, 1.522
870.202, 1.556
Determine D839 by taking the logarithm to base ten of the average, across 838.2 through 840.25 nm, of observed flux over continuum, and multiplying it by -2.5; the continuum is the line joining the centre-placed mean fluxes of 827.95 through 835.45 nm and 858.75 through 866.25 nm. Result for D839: 0.03 mag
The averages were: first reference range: 1.52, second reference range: 1.53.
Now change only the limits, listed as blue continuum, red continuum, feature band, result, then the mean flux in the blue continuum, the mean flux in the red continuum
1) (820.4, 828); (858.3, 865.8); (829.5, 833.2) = -0.09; 1.4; 1.51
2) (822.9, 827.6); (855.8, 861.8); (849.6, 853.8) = -0.04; 1.44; 1.47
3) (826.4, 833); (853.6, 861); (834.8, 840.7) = -0.03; 1.5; 1.5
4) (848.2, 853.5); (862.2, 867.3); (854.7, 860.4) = 0.02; 1.51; 1.56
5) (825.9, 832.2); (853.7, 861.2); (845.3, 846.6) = 0.04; 1.52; 1.5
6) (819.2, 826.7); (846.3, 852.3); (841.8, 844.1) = -0.08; 1.41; 1.49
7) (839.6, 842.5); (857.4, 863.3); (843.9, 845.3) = 0.08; 1.5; 1.48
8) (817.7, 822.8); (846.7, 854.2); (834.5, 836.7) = -0.10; 1.4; 1.49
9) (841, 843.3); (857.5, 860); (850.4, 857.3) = -0.03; 1.53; 1.48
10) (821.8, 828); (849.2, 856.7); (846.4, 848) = 0.06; 1.39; 1.54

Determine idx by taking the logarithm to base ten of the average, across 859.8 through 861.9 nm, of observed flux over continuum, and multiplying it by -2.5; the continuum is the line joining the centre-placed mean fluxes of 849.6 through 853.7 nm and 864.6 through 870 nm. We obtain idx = 0.07 mag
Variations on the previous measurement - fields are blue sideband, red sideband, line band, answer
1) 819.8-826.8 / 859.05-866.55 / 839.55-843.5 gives -0.07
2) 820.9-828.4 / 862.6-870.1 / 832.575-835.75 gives -0.08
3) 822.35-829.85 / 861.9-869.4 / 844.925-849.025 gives 0.04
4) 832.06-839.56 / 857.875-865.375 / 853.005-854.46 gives -0.02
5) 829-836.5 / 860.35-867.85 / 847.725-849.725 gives 0.05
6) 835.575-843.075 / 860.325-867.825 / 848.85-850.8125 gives -0.02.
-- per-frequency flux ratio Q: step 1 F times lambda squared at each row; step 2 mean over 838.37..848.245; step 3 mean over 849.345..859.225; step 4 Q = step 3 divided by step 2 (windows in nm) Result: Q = 1.05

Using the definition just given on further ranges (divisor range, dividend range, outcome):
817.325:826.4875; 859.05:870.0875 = 1.20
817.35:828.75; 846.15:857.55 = 1.15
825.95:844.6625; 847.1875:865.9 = 1.04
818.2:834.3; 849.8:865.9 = 1.13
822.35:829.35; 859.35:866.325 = 1.18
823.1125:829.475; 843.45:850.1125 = 1.07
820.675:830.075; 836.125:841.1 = 1.11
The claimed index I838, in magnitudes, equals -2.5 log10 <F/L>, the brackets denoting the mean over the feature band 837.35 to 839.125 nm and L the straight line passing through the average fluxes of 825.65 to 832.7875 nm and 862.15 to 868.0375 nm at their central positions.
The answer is 0.01 mag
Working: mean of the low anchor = 1.5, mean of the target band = 1.5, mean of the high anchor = 1.55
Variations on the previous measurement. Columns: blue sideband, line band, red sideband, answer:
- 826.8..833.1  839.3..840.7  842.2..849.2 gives -0.048 mag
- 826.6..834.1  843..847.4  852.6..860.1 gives 0.022 mag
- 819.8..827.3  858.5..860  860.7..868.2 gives -0.007 mag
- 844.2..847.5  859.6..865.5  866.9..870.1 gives -0.022 mag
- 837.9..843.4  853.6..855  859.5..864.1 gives -0.052 mag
